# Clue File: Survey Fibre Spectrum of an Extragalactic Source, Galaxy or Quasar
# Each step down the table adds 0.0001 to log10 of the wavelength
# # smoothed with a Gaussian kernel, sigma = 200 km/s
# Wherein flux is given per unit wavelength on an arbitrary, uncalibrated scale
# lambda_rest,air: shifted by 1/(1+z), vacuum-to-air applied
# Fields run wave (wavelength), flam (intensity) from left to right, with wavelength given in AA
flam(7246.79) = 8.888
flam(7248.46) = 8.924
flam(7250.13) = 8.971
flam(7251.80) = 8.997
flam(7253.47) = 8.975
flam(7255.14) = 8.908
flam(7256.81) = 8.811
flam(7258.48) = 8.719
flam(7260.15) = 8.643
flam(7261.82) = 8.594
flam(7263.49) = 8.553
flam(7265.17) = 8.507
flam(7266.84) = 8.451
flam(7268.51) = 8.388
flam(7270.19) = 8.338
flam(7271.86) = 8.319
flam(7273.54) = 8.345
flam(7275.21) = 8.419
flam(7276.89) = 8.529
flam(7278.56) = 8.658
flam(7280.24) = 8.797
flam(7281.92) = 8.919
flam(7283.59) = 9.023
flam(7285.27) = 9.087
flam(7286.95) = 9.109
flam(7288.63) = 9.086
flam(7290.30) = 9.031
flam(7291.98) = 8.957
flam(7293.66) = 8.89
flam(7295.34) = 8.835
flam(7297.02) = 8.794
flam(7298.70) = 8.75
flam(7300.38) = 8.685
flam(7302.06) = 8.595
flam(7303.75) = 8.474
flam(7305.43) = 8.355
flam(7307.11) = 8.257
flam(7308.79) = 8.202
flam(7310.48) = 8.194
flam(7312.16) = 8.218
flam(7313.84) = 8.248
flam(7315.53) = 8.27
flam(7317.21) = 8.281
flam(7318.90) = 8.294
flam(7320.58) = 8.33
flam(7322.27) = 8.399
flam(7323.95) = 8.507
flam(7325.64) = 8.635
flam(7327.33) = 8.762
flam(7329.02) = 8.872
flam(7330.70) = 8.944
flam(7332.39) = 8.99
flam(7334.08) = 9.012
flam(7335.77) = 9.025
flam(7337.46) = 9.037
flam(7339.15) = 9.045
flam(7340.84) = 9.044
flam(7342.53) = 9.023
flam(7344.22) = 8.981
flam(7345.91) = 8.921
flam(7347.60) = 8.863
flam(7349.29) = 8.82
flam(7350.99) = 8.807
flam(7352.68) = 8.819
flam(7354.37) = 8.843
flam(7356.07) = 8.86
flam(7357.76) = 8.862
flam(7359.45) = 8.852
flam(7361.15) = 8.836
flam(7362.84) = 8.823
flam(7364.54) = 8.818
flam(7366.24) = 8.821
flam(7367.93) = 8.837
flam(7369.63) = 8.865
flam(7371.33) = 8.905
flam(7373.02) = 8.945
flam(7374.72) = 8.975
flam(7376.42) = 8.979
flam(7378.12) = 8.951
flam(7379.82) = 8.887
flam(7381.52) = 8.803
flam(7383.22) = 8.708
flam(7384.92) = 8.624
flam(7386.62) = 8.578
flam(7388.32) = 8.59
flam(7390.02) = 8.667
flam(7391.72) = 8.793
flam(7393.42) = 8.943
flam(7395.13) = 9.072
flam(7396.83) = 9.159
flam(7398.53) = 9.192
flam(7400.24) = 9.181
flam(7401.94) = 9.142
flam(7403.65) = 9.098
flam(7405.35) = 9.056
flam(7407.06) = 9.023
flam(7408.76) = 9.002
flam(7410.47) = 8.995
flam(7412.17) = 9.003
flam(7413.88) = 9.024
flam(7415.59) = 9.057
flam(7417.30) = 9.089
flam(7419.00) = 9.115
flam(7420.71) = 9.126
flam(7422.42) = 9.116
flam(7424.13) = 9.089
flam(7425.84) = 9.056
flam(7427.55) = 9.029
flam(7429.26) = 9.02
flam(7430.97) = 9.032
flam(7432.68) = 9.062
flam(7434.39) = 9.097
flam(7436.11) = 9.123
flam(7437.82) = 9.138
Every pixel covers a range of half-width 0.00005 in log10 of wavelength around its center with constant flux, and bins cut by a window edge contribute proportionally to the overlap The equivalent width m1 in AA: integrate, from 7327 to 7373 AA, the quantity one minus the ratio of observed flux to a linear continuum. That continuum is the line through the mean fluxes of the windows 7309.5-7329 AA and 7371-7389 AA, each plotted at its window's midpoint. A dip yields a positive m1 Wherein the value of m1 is -1.6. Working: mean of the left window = 8.39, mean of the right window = 8.81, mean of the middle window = 8.9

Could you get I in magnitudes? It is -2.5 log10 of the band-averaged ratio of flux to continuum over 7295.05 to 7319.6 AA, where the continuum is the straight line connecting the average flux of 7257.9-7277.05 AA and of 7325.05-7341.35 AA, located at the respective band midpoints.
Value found 0.04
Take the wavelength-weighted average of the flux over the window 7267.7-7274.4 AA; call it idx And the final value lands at 8.34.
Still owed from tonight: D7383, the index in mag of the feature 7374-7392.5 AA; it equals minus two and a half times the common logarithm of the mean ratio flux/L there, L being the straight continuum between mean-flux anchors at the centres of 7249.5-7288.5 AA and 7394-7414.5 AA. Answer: 0.03 mag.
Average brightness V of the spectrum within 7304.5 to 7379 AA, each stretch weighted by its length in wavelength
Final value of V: 8.74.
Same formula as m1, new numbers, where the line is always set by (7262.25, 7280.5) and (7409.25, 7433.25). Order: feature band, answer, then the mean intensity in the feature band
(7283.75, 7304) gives -0.7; 8.87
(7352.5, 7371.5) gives 0.0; 8.84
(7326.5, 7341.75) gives -0.4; 8.97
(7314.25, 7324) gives 0.4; 8.33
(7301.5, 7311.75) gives 0.3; 8.33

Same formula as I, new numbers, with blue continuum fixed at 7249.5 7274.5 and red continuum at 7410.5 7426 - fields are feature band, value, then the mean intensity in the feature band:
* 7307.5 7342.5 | 0.02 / 8.62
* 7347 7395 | 0.01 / 8.83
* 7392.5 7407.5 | -0.01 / 9.09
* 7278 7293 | -0.03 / 8.97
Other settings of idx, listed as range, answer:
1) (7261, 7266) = 8.54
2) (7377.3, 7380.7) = 8.91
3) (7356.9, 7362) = 8.86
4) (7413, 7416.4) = 9.02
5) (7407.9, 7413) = 9.01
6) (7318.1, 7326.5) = 8.44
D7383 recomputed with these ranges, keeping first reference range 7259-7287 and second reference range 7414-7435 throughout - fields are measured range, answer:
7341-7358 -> -0.005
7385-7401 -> 0.010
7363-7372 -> 0.008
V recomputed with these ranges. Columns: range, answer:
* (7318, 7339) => 8.74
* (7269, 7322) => 8.59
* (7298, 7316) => 8.38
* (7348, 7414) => 8.9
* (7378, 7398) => 8.82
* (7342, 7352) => 8.9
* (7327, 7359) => 8.93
